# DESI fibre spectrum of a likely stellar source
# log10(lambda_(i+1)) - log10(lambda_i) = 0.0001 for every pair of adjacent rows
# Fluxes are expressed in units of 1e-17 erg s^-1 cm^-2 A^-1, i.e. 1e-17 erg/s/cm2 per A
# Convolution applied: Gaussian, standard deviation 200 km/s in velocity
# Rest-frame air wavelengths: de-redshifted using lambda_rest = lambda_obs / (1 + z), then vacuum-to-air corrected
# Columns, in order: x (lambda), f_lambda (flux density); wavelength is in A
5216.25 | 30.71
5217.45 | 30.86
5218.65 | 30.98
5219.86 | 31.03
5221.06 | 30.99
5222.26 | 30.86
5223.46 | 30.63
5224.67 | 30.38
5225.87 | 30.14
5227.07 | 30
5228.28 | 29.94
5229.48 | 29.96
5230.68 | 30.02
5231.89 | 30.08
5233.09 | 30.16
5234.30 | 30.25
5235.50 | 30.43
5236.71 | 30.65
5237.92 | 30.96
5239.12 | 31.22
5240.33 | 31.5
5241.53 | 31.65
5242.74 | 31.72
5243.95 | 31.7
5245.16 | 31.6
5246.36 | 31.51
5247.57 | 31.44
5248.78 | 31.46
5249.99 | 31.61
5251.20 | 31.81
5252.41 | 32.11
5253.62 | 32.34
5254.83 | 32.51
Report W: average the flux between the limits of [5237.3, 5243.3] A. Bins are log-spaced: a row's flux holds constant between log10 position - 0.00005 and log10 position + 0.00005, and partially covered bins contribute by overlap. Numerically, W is 31.4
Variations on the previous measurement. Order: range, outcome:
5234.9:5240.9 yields 30.9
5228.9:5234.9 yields 30.1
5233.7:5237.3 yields 30.5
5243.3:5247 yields 31.6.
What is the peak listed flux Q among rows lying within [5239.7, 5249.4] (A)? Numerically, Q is 31.72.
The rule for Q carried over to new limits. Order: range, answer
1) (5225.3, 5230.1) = 30.14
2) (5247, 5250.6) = 31.61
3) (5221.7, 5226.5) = 30.86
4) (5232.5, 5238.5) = 30.96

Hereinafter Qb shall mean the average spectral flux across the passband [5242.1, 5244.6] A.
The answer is 31.6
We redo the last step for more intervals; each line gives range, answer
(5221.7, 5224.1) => 30.7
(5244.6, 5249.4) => 31.5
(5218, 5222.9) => 31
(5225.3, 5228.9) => 30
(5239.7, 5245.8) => 31.6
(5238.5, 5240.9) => 31.4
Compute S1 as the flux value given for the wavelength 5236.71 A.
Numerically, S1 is 30.65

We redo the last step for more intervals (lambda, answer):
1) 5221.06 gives 30.99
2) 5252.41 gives 32.11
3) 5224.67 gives 30.38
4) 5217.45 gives 30.86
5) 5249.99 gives 31.61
